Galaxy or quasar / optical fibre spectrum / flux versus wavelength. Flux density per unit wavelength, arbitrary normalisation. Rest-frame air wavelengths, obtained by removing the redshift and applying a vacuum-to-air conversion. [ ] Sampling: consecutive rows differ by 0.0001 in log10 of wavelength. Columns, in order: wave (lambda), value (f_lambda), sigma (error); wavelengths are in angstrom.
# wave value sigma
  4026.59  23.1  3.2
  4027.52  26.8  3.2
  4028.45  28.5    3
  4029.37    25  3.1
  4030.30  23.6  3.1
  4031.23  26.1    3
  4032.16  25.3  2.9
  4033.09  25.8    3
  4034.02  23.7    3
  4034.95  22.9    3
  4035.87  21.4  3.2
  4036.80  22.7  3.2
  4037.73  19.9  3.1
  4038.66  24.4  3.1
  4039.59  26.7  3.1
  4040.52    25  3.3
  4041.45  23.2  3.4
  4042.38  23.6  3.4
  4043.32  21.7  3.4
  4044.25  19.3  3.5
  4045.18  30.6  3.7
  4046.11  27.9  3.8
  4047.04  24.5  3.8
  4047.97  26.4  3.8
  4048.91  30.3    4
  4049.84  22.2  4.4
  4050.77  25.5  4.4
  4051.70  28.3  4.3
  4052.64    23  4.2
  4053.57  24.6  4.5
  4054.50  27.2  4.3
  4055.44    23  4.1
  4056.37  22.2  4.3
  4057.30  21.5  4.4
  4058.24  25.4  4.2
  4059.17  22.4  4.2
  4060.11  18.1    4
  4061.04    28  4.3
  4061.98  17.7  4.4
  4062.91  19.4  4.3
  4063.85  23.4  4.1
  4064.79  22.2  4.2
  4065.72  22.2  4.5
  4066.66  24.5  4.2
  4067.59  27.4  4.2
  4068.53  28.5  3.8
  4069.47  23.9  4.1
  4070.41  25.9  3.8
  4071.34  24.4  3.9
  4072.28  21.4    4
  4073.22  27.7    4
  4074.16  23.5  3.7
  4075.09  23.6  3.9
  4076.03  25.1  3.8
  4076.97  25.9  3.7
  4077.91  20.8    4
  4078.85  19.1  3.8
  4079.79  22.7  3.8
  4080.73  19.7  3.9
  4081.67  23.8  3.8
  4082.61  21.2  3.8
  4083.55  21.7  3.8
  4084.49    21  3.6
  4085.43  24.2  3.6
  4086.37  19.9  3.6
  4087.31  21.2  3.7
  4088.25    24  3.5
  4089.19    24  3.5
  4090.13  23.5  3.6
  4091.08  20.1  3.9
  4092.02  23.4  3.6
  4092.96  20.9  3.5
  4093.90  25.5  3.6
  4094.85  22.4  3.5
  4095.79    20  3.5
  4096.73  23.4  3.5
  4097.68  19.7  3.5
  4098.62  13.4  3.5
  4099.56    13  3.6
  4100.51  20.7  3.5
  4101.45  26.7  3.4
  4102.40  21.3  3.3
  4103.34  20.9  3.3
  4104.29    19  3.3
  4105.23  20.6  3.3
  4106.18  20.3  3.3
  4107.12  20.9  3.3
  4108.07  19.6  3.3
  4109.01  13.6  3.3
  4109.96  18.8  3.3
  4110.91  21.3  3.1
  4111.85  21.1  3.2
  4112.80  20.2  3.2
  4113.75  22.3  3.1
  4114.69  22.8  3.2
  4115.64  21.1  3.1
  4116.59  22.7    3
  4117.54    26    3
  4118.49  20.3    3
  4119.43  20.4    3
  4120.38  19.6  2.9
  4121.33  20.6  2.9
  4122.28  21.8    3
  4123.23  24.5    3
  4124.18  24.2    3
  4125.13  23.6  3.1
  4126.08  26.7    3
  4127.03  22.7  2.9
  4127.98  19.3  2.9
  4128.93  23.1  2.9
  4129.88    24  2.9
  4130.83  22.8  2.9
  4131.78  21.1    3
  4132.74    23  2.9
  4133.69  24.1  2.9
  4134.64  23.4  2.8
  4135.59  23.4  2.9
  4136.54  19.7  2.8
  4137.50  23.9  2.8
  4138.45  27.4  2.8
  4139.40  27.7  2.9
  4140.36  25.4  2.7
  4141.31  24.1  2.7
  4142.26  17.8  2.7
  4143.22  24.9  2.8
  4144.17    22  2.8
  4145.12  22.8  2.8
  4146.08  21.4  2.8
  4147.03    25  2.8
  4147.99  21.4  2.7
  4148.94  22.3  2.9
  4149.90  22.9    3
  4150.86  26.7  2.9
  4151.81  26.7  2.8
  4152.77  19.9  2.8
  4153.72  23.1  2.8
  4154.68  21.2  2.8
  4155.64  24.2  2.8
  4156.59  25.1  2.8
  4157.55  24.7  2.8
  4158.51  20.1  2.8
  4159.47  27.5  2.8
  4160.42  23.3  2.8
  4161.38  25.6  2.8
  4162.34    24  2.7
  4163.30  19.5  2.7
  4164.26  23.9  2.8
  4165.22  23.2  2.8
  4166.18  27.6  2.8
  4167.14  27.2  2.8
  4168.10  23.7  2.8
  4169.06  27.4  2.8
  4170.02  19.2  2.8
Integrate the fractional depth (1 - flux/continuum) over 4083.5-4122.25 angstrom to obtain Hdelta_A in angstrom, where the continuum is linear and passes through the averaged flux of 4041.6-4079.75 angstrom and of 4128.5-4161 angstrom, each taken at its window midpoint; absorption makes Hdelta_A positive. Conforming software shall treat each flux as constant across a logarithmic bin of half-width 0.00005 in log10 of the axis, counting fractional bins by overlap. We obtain 4.4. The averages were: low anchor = 24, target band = 21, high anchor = 23.4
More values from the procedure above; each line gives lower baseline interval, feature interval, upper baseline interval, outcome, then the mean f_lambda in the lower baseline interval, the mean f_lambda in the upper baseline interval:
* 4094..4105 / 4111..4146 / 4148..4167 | -1.2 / 20.2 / 23.8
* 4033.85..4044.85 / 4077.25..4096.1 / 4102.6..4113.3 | -1.2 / 23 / 19.7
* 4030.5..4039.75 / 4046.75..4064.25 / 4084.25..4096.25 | -0.4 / 23.8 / 22.3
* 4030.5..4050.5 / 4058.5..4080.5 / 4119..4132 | 0.4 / 24.5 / 22.5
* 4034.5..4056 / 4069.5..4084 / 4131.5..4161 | 0.6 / 24.5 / 23.4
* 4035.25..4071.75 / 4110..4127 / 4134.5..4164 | 1.0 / 24.1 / 23.5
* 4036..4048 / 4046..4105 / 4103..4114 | -2.4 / 24.1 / 19.8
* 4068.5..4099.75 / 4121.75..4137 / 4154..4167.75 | 0.2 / 22.3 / 24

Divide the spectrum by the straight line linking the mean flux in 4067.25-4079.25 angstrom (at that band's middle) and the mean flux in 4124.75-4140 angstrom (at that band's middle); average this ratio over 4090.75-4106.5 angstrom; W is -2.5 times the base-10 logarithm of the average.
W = 0.16 mag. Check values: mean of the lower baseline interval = 24.4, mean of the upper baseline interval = 23.5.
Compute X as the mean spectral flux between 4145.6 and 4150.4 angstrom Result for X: 22.6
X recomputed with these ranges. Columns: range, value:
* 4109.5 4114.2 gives 20.7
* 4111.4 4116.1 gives 21.5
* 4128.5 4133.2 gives 22.8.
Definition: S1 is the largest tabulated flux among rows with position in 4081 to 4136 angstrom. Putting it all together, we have 26.7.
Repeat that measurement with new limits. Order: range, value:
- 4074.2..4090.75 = 25.9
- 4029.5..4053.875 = 30.6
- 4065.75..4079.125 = 28.5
